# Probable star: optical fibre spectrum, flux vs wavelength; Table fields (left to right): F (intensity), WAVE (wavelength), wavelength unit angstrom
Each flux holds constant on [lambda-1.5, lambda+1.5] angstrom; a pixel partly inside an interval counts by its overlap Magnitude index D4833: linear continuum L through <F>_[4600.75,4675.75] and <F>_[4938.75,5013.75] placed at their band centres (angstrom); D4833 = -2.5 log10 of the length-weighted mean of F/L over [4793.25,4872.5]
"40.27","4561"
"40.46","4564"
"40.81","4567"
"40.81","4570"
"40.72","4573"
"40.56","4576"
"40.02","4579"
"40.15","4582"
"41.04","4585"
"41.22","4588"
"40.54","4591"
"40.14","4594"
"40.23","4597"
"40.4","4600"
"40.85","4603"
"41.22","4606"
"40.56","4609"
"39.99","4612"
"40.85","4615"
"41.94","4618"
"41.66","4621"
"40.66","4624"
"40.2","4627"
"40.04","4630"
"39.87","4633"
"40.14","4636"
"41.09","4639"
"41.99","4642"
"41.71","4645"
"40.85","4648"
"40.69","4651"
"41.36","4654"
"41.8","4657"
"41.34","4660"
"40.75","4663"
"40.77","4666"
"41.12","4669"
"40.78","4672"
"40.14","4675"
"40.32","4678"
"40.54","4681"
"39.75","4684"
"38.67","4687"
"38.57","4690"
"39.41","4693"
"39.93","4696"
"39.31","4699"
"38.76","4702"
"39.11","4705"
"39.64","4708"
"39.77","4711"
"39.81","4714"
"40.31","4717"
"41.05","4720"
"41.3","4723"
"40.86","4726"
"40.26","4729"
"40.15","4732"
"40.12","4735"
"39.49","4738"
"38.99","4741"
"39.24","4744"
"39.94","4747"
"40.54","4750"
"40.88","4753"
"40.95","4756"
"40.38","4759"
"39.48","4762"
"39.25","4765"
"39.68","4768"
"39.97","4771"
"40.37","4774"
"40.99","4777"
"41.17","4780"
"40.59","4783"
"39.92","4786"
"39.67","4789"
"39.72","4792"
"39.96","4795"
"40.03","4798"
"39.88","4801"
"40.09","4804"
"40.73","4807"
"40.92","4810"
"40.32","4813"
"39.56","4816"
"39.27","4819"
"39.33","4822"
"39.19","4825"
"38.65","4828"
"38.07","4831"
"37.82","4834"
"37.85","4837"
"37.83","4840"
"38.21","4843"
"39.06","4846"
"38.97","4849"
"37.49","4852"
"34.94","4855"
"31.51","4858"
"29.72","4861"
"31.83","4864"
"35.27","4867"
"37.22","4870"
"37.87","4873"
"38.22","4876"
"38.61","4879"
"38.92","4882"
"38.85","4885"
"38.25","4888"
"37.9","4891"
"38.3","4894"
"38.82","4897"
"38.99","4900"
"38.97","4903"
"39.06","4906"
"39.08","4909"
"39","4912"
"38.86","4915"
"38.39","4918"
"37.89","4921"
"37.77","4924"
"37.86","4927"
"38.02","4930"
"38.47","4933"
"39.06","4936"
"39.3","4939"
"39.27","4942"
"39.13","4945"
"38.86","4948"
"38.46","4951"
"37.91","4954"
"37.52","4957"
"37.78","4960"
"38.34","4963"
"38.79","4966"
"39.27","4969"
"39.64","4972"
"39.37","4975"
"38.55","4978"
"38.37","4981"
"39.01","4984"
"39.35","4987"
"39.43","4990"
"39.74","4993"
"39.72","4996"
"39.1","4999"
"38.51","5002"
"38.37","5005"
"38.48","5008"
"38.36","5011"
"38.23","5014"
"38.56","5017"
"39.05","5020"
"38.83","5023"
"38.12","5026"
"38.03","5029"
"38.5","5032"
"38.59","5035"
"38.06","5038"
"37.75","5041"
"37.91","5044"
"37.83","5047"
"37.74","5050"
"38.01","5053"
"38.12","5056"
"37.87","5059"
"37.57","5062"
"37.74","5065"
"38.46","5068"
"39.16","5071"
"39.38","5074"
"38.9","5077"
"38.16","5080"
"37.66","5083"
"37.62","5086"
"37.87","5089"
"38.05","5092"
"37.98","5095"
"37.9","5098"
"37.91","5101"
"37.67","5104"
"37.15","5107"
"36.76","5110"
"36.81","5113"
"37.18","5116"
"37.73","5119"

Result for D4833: 0.052 mag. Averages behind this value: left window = 40.9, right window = 38.8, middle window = 37.8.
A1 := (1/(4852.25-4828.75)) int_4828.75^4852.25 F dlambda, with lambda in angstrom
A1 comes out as 38.2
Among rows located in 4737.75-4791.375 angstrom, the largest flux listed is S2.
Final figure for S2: 41.17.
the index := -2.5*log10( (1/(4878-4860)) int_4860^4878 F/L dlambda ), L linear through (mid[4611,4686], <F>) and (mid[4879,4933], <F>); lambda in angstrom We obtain 0.10 mag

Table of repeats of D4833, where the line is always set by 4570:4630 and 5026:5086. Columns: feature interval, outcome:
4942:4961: 0.01 mag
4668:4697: 0.01 mag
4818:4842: 0.03 mag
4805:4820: -0.02 mag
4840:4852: 0.02 mag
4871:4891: 0.02 mag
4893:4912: 0.00 mag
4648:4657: -0.02 mag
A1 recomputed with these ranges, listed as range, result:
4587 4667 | 40.8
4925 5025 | 38.7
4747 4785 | 40.3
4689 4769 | 39.9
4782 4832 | 39.8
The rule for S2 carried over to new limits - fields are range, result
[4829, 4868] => 39.06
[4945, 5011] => 39.74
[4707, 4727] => 41.3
